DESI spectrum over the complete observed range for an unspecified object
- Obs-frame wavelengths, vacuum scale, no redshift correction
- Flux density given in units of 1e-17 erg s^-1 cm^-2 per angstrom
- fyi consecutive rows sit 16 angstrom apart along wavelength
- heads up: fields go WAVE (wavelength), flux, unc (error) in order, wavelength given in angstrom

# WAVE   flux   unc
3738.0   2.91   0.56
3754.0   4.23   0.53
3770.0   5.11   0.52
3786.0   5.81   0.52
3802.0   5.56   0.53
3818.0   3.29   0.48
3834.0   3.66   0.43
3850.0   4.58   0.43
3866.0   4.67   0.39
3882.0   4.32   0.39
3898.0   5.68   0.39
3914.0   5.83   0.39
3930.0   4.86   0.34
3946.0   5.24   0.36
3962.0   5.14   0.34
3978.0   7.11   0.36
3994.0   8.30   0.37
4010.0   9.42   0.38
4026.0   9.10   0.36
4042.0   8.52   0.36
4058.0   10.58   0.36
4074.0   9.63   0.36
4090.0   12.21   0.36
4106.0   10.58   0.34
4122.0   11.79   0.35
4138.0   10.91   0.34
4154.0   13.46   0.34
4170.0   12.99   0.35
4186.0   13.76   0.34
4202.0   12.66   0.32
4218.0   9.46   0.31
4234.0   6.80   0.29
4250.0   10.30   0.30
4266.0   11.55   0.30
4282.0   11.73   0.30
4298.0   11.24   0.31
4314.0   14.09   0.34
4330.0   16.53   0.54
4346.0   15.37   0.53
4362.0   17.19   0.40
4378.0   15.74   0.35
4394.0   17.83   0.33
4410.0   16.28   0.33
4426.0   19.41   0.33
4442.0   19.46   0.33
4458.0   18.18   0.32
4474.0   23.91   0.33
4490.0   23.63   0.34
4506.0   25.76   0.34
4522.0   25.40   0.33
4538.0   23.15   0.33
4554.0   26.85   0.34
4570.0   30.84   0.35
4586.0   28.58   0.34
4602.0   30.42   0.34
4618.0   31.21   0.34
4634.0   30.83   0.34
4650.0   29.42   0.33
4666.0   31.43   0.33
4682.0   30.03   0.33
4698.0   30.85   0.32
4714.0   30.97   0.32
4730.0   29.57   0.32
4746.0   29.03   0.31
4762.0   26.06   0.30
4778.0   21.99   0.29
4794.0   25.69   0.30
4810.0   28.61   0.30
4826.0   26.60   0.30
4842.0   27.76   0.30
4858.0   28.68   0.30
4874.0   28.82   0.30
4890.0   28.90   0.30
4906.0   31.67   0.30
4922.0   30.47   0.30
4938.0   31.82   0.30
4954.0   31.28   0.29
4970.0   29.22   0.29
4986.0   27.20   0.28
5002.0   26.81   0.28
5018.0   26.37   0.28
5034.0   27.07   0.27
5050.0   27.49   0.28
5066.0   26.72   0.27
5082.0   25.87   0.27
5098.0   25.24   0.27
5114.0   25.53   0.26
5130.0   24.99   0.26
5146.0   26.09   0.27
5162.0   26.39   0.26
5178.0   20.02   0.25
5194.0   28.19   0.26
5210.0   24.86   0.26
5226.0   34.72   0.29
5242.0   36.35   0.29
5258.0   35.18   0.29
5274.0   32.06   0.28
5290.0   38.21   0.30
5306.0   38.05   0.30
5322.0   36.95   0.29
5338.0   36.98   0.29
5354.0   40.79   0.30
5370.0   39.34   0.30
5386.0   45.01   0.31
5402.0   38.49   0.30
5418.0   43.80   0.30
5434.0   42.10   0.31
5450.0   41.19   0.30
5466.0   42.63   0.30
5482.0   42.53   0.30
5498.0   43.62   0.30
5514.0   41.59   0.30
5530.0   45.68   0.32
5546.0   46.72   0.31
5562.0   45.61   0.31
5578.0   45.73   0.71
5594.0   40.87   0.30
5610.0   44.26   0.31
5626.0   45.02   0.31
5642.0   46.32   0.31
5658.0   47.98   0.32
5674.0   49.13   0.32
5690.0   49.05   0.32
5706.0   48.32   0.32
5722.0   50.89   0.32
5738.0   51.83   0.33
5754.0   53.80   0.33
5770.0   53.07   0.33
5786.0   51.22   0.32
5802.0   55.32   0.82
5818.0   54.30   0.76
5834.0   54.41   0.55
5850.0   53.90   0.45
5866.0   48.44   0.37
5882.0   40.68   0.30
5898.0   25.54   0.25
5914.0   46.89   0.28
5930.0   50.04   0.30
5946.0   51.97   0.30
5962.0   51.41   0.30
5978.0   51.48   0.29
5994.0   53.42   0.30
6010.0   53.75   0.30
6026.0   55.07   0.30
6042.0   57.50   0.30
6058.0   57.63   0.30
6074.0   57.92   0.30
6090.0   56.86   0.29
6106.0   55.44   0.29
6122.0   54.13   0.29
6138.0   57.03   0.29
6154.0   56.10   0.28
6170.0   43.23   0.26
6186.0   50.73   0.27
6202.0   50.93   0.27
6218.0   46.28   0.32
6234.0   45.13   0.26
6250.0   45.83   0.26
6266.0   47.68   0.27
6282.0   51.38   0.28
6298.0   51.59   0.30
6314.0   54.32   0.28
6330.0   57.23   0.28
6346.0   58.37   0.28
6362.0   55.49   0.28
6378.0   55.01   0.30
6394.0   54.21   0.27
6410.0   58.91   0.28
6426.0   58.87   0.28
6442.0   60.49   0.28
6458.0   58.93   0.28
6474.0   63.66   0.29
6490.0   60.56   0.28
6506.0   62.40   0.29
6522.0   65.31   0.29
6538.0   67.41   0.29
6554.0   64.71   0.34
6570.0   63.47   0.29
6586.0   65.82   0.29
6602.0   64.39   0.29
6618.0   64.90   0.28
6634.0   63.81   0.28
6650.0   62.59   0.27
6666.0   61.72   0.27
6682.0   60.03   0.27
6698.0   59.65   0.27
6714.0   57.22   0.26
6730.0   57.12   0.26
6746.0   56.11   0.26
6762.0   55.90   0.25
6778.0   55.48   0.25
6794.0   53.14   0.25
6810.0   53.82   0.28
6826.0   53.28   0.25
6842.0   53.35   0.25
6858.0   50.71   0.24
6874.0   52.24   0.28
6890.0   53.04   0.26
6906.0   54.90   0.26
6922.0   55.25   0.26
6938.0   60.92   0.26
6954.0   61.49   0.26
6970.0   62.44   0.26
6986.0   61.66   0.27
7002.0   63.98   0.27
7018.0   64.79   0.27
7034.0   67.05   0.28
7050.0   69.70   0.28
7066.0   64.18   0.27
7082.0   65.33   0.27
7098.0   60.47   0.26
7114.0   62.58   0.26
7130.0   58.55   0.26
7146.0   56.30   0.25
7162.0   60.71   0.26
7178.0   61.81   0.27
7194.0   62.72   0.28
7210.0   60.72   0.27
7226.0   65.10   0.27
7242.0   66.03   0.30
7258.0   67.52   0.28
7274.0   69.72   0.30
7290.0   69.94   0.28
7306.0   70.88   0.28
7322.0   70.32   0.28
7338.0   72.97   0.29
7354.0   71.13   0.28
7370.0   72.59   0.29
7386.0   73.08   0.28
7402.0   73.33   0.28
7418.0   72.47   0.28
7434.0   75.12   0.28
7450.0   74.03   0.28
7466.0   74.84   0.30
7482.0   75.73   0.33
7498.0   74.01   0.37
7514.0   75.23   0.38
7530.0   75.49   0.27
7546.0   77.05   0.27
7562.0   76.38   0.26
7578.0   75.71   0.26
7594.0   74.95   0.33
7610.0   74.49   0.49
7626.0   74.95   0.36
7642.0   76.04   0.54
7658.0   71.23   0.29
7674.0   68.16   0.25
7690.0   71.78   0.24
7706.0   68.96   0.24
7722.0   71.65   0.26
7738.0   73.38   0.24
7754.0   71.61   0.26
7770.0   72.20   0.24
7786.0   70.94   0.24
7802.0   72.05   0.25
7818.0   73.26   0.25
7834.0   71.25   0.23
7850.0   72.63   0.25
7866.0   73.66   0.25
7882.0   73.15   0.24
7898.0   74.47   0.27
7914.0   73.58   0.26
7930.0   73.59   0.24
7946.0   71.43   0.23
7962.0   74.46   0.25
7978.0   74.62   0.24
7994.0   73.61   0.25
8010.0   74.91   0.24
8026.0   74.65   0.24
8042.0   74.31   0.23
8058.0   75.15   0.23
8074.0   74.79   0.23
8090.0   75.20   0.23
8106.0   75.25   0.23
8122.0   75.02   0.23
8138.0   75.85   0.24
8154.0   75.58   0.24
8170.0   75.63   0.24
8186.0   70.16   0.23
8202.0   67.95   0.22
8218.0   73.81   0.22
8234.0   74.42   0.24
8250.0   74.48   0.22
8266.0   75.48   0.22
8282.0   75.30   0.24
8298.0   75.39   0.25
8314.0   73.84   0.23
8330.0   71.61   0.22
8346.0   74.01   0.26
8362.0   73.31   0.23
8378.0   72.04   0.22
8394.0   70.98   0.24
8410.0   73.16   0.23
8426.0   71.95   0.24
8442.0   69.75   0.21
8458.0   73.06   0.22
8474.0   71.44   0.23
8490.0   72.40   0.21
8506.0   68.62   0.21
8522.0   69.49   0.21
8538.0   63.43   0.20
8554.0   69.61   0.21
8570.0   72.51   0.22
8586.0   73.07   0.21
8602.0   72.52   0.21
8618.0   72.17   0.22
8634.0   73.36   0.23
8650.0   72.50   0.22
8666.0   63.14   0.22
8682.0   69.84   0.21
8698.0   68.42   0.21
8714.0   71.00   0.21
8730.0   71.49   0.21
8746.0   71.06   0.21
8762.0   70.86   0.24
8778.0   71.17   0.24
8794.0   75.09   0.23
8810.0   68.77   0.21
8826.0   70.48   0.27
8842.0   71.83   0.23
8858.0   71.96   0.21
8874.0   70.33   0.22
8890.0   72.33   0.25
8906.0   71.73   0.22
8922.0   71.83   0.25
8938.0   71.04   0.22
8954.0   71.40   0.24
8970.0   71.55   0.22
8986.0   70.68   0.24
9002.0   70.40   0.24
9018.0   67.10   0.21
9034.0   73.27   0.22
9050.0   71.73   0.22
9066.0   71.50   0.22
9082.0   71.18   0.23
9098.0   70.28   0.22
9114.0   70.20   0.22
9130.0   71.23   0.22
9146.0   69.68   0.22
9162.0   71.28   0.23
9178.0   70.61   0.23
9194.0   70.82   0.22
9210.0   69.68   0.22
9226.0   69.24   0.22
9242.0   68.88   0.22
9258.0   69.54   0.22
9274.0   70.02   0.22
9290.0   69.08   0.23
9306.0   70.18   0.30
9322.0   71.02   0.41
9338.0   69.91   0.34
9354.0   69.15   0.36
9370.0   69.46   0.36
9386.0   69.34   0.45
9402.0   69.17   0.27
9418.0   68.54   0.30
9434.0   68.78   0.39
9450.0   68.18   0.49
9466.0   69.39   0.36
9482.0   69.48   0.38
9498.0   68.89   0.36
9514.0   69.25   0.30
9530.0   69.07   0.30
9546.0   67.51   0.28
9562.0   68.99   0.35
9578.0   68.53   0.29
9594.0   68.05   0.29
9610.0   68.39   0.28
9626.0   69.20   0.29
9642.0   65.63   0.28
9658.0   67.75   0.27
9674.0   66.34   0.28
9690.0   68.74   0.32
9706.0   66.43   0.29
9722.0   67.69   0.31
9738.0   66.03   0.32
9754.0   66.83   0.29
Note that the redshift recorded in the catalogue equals 0.000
